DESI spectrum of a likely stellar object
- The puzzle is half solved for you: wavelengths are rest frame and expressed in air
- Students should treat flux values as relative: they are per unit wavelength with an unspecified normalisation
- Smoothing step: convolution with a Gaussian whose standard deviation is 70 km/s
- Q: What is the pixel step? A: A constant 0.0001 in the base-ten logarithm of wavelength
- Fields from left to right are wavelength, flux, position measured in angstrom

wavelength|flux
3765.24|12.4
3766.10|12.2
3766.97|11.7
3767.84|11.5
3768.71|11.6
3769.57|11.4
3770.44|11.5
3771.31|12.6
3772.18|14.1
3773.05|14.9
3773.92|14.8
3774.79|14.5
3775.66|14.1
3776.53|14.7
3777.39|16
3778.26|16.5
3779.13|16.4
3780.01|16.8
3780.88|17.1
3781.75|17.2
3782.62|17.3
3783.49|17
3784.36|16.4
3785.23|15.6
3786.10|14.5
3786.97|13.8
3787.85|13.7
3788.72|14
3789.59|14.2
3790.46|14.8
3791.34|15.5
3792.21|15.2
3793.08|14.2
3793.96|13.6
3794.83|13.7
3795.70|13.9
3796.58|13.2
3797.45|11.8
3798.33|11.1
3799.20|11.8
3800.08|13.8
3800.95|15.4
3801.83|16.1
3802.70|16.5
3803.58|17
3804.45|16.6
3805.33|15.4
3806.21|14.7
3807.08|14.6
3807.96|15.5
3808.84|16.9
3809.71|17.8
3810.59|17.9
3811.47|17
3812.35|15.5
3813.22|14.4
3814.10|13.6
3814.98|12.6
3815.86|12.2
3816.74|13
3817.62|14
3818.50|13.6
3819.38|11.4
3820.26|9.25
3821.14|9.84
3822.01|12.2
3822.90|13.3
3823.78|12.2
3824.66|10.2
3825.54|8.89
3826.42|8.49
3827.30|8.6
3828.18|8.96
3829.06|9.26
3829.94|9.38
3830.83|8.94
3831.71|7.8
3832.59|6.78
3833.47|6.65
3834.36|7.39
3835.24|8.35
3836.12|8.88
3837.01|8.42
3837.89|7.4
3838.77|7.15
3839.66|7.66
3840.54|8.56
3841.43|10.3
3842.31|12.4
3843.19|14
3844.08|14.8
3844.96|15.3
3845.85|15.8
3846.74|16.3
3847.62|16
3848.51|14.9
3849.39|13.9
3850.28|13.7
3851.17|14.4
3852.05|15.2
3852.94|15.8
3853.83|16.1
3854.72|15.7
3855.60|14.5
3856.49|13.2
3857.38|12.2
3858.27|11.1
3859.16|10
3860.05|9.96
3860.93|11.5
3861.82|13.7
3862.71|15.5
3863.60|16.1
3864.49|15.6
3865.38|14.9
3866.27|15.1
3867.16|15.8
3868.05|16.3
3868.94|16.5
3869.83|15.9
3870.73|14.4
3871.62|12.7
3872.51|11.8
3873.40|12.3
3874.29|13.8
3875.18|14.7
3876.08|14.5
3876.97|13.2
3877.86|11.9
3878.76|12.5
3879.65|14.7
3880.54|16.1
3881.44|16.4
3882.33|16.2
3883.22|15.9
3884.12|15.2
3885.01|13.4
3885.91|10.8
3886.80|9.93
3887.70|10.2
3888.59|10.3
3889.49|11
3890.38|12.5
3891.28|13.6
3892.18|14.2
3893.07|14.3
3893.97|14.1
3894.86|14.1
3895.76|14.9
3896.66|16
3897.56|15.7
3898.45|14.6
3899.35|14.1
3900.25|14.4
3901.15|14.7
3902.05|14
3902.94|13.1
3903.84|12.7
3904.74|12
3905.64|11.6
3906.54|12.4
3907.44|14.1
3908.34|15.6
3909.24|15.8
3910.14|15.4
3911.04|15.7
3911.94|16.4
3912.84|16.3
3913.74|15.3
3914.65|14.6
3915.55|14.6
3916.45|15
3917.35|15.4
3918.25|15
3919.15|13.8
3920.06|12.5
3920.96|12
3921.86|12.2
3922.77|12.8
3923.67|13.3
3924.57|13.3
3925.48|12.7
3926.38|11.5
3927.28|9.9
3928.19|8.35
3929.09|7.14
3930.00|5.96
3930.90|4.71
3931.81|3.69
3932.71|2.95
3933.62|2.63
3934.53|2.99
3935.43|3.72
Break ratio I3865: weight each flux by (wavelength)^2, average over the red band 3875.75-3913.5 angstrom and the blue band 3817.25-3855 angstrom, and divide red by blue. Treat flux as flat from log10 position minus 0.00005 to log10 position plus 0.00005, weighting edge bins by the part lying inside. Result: 1.3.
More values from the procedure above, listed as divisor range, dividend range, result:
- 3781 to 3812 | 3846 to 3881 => 0.97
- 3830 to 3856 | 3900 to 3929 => 1.19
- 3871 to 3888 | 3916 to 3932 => 0.85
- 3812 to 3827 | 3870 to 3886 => 1.21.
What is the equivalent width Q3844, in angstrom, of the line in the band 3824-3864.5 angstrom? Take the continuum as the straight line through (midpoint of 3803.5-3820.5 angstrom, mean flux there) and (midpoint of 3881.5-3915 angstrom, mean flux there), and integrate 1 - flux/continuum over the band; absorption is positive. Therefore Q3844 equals 7.78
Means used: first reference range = 14.7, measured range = 11.6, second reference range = 14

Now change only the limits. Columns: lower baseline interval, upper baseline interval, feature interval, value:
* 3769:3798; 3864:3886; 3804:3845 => 8.3 angstrom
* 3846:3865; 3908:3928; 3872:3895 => 1.1 angstrom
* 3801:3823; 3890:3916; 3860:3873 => -0.1 angstrom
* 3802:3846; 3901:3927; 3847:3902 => -4.1 angstrom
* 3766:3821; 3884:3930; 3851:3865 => 0.0 angstrom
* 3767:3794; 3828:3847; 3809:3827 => -1.9 angstrom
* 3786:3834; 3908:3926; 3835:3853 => 1.5 angstrom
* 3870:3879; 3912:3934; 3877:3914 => -4.8 angstrom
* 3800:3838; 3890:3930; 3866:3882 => -1.6 angstrom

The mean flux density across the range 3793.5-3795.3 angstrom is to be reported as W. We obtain 13.7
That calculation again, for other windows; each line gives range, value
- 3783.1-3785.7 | 16.3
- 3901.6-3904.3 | 13.3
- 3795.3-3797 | 13.5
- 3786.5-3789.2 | 13.8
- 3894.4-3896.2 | 14.5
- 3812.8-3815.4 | 13.5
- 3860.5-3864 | 14.2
